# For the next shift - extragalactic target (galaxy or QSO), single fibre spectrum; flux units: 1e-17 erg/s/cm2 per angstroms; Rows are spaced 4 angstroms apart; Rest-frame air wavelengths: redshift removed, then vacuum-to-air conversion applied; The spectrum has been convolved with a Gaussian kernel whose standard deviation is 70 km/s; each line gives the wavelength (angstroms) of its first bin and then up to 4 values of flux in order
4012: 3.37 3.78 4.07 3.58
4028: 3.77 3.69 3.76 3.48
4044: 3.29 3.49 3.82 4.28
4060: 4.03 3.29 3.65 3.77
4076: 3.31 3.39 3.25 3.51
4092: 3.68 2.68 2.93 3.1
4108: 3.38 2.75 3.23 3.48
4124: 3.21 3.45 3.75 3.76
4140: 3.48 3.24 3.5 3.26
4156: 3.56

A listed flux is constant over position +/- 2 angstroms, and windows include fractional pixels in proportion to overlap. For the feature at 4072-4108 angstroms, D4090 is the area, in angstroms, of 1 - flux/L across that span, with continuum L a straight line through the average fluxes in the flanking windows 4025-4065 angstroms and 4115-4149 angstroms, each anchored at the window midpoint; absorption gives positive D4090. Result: 3.1 angstroms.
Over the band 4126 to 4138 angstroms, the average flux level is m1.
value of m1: 3.65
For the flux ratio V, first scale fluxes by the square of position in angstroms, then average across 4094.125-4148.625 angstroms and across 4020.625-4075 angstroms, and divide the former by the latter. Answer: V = 0.92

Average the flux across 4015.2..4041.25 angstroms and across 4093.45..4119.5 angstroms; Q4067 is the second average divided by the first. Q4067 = 0.82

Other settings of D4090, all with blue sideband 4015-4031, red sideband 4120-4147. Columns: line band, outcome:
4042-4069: 0.05 angstroms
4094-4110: 2.45 angstroms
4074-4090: 1.16 angstroms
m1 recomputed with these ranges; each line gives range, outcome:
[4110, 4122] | 3.15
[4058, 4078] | 3.61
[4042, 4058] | 3.72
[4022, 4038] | 3.7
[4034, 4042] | 3.62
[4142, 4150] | 3.37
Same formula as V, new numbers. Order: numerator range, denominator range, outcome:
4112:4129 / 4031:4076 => 0.92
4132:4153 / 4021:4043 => 1.01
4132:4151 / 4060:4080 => 1.02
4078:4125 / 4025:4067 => 0.90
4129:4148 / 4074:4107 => 1.12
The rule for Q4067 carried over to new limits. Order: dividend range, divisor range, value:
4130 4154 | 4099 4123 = 1.11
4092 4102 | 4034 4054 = 0.84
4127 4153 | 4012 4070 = 0.95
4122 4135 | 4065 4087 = 1.01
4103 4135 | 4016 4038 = 0.88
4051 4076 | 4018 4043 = 1.02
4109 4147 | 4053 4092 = 0.93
